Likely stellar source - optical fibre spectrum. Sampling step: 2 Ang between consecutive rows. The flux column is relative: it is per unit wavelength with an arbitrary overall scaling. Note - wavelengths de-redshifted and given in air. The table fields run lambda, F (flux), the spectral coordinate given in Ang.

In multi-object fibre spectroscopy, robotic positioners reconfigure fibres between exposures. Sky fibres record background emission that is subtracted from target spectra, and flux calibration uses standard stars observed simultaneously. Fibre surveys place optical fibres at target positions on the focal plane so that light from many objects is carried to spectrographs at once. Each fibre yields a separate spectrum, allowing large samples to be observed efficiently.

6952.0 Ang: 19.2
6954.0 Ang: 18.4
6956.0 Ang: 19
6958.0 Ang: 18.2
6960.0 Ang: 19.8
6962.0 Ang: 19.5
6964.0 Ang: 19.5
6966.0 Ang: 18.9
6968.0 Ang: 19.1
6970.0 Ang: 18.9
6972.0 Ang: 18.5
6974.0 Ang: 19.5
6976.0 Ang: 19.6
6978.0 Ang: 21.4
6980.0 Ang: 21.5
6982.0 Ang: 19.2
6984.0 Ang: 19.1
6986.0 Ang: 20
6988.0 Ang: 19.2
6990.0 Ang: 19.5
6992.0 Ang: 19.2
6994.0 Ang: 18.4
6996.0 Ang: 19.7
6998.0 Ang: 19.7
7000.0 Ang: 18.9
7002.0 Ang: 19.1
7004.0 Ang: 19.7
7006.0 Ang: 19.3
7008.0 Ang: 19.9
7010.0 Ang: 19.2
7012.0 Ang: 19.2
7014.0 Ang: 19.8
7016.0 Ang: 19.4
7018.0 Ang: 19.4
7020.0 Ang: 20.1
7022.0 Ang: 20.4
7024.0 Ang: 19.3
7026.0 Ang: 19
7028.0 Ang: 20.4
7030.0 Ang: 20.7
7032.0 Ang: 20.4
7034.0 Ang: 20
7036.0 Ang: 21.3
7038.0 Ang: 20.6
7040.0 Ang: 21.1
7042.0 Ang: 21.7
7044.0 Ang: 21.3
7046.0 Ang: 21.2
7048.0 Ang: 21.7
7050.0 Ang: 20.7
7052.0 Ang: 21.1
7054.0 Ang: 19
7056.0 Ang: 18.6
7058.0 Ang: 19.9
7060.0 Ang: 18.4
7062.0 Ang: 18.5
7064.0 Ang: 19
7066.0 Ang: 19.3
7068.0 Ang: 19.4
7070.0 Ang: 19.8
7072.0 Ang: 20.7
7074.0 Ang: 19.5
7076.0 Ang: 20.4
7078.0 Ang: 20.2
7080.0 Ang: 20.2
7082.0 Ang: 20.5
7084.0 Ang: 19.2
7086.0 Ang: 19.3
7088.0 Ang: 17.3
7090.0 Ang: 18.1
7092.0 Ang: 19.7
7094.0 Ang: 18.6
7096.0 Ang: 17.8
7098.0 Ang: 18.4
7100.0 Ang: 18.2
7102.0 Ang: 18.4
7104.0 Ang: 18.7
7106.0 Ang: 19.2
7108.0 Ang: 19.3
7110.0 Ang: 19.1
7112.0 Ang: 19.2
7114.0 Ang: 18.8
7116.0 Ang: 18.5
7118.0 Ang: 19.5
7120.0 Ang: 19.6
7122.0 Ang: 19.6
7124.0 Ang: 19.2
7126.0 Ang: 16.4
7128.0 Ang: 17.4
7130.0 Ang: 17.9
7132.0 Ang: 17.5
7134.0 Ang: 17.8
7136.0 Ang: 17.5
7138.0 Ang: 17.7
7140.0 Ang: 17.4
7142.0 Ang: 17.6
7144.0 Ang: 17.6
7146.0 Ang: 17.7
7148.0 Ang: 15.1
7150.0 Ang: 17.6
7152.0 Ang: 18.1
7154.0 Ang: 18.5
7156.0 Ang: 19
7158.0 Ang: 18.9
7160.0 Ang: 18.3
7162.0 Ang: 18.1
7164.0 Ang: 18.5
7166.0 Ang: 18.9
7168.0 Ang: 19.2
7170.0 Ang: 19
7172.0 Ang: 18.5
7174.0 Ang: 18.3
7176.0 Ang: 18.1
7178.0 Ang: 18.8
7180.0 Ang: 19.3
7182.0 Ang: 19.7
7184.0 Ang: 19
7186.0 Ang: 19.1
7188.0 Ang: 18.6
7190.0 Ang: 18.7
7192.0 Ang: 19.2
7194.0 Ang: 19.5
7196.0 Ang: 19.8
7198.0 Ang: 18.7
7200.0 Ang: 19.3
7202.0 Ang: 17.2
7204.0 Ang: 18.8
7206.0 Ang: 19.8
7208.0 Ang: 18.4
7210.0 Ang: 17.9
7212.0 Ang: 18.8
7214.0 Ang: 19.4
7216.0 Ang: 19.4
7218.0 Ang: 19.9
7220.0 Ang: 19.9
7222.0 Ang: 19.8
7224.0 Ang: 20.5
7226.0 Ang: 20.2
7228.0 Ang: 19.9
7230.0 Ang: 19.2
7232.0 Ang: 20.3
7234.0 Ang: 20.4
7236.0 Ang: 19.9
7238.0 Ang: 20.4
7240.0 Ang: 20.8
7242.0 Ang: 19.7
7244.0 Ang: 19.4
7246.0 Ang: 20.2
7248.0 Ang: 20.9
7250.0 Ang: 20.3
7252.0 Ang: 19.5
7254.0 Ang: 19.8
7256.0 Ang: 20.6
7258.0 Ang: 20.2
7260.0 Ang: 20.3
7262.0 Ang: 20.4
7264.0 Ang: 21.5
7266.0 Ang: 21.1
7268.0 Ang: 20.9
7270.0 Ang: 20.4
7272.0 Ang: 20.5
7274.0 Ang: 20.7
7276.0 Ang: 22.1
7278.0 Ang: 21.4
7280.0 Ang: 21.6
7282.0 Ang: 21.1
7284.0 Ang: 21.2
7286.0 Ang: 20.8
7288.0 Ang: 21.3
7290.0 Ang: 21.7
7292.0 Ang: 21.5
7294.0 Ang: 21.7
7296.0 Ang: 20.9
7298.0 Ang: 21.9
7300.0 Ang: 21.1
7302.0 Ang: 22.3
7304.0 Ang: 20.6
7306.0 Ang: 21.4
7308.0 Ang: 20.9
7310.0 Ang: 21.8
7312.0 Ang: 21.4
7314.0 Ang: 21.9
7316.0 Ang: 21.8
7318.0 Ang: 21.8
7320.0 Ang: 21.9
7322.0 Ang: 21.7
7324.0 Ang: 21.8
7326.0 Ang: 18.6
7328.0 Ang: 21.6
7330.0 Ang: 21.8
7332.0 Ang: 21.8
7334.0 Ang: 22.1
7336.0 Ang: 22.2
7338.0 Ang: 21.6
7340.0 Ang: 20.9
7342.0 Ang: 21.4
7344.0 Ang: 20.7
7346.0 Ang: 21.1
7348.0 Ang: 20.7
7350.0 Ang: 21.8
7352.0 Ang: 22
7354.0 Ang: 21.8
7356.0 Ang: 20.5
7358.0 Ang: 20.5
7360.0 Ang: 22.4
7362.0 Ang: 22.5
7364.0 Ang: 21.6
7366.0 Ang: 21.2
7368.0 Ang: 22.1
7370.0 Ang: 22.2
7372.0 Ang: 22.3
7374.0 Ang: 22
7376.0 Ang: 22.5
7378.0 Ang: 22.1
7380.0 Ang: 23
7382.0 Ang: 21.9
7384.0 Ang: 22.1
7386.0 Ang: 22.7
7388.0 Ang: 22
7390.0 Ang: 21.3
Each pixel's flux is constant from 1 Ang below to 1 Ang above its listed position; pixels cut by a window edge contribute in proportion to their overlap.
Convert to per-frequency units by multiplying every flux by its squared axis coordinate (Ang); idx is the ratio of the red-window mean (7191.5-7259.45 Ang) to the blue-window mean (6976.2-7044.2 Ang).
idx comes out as 1.05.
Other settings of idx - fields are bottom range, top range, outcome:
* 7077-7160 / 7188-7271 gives 1.11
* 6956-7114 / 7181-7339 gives 1.11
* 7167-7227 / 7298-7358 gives 1.16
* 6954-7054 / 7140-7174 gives 0.96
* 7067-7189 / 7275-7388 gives 1.23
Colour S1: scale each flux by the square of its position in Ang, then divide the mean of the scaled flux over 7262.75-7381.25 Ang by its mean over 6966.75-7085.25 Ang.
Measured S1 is 1.2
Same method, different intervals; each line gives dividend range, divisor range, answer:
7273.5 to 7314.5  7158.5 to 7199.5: 1.17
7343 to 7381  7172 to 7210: 1.21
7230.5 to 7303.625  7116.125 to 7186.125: 1.17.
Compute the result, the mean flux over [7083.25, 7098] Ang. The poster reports 18.5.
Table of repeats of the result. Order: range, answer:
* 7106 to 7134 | 18.6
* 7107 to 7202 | 18.5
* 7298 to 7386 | 21.6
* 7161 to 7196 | 18.9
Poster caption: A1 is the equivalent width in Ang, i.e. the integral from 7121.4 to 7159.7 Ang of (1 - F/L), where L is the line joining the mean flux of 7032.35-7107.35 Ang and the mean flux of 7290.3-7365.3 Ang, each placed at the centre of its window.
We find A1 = 4.5 Ang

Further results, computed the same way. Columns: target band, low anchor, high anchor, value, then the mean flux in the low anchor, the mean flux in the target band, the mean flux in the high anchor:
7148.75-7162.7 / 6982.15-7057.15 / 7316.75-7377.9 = 1.56 Ang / 19.9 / 18.3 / 21.6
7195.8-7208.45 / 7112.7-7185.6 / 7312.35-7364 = 0.25 Ang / 18.3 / 18.8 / 21.5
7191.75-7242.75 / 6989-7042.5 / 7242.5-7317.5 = 2.98 Ang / 19.8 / 19.5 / 21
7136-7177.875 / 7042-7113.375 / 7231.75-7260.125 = 3.57 Ang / 19.5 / 18.1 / 20.2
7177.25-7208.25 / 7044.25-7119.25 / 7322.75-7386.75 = 1.96 Ang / 19.4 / 19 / 21.7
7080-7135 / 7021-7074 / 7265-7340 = 4.71 Ang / 20.1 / 18.7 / 21.4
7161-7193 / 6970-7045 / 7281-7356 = 2.91 Ang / 19.8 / 18.8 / 21.4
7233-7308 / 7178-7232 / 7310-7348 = -1.54 Ang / 19.2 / 20.8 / 21.4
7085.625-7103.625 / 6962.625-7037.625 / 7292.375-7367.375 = 1.57 Ang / 19.6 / 18.4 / 21.5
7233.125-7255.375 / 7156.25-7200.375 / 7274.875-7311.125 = 0.22 Ang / 18.9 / 20.1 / 21.4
